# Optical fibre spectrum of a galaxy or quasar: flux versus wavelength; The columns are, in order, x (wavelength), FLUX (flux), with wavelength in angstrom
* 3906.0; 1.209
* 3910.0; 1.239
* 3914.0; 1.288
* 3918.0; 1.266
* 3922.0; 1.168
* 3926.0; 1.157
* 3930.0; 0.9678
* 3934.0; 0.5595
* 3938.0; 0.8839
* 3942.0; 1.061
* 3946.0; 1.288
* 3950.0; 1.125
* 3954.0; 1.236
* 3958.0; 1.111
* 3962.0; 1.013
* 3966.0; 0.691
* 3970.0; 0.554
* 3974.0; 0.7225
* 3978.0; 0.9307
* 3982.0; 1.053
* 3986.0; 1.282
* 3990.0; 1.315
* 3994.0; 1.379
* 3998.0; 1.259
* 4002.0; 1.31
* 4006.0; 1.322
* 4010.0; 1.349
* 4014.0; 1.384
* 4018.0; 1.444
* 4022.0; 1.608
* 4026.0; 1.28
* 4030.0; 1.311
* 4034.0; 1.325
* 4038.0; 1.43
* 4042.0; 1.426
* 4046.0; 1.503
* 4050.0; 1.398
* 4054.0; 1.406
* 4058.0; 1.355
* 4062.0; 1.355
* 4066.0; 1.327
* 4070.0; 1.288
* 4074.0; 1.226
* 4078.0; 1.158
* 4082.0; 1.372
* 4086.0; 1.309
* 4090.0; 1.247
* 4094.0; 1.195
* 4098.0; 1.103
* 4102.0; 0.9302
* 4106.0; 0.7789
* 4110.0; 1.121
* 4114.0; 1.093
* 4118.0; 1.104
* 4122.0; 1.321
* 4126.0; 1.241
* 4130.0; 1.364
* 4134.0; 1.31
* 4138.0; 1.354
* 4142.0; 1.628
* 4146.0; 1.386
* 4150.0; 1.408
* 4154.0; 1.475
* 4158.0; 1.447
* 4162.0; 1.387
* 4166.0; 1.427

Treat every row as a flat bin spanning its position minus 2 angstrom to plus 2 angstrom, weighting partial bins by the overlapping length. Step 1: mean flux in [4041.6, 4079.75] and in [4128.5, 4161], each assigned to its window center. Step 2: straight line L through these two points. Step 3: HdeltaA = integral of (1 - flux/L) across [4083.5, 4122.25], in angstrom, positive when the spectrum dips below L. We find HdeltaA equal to 7.49 angstrom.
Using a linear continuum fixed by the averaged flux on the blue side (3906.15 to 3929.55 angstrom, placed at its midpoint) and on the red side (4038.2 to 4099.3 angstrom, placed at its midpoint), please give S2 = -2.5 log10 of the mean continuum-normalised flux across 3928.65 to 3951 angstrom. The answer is 0.25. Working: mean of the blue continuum 1.21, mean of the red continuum 1.32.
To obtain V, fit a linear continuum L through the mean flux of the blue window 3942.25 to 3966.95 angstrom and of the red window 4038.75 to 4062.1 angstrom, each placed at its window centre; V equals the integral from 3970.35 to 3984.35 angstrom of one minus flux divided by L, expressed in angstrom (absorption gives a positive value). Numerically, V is 3.6 angstrom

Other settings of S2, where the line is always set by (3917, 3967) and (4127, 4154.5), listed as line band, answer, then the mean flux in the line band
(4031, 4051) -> -0.15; 1.41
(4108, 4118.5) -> 0.22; 1.11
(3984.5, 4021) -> -0.17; 1.35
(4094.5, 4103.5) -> 0.26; 1.05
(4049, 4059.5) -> -0.11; 1.39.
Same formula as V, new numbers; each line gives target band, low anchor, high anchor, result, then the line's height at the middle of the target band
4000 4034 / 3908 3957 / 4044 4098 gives -4.0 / 1.23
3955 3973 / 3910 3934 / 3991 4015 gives 5.4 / 1.23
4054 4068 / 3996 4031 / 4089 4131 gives -1.2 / 1.25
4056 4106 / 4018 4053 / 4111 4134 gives 3.7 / 1.32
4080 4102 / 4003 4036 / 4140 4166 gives 3.1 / 1.42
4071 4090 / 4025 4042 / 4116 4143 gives 1.0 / 1.34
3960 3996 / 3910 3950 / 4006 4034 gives 7.4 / 1.24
